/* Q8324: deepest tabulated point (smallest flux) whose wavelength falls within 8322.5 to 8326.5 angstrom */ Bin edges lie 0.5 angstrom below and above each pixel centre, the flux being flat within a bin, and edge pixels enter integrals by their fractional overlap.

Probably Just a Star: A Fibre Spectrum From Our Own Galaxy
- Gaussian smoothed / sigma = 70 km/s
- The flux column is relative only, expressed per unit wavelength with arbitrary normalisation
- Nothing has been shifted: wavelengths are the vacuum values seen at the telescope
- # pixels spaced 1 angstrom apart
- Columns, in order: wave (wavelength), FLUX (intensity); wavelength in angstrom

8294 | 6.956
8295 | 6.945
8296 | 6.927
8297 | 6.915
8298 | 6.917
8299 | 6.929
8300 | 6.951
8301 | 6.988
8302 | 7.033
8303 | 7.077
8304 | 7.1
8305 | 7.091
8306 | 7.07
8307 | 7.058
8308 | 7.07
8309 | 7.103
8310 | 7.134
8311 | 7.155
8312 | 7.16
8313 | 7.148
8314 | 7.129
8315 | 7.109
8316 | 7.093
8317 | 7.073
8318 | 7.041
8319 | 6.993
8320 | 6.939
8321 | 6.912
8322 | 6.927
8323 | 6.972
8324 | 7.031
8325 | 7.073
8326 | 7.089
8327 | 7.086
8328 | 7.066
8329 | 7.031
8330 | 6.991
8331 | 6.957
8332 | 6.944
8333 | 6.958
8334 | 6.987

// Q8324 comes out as 6.972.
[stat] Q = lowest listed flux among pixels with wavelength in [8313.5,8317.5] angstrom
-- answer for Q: 7.073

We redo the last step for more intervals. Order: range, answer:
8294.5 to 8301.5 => 6.915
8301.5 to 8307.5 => 7.033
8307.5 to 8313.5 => 7.07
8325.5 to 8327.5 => 7.086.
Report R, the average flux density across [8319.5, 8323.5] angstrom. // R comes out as 6.94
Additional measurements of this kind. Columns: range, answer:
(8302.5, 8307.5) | 7.08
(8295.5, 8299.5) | 6.92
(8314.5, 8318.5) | 7.08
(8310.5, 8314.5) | 7.15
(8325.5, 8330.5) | 7.05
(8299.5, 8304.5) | 7.03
